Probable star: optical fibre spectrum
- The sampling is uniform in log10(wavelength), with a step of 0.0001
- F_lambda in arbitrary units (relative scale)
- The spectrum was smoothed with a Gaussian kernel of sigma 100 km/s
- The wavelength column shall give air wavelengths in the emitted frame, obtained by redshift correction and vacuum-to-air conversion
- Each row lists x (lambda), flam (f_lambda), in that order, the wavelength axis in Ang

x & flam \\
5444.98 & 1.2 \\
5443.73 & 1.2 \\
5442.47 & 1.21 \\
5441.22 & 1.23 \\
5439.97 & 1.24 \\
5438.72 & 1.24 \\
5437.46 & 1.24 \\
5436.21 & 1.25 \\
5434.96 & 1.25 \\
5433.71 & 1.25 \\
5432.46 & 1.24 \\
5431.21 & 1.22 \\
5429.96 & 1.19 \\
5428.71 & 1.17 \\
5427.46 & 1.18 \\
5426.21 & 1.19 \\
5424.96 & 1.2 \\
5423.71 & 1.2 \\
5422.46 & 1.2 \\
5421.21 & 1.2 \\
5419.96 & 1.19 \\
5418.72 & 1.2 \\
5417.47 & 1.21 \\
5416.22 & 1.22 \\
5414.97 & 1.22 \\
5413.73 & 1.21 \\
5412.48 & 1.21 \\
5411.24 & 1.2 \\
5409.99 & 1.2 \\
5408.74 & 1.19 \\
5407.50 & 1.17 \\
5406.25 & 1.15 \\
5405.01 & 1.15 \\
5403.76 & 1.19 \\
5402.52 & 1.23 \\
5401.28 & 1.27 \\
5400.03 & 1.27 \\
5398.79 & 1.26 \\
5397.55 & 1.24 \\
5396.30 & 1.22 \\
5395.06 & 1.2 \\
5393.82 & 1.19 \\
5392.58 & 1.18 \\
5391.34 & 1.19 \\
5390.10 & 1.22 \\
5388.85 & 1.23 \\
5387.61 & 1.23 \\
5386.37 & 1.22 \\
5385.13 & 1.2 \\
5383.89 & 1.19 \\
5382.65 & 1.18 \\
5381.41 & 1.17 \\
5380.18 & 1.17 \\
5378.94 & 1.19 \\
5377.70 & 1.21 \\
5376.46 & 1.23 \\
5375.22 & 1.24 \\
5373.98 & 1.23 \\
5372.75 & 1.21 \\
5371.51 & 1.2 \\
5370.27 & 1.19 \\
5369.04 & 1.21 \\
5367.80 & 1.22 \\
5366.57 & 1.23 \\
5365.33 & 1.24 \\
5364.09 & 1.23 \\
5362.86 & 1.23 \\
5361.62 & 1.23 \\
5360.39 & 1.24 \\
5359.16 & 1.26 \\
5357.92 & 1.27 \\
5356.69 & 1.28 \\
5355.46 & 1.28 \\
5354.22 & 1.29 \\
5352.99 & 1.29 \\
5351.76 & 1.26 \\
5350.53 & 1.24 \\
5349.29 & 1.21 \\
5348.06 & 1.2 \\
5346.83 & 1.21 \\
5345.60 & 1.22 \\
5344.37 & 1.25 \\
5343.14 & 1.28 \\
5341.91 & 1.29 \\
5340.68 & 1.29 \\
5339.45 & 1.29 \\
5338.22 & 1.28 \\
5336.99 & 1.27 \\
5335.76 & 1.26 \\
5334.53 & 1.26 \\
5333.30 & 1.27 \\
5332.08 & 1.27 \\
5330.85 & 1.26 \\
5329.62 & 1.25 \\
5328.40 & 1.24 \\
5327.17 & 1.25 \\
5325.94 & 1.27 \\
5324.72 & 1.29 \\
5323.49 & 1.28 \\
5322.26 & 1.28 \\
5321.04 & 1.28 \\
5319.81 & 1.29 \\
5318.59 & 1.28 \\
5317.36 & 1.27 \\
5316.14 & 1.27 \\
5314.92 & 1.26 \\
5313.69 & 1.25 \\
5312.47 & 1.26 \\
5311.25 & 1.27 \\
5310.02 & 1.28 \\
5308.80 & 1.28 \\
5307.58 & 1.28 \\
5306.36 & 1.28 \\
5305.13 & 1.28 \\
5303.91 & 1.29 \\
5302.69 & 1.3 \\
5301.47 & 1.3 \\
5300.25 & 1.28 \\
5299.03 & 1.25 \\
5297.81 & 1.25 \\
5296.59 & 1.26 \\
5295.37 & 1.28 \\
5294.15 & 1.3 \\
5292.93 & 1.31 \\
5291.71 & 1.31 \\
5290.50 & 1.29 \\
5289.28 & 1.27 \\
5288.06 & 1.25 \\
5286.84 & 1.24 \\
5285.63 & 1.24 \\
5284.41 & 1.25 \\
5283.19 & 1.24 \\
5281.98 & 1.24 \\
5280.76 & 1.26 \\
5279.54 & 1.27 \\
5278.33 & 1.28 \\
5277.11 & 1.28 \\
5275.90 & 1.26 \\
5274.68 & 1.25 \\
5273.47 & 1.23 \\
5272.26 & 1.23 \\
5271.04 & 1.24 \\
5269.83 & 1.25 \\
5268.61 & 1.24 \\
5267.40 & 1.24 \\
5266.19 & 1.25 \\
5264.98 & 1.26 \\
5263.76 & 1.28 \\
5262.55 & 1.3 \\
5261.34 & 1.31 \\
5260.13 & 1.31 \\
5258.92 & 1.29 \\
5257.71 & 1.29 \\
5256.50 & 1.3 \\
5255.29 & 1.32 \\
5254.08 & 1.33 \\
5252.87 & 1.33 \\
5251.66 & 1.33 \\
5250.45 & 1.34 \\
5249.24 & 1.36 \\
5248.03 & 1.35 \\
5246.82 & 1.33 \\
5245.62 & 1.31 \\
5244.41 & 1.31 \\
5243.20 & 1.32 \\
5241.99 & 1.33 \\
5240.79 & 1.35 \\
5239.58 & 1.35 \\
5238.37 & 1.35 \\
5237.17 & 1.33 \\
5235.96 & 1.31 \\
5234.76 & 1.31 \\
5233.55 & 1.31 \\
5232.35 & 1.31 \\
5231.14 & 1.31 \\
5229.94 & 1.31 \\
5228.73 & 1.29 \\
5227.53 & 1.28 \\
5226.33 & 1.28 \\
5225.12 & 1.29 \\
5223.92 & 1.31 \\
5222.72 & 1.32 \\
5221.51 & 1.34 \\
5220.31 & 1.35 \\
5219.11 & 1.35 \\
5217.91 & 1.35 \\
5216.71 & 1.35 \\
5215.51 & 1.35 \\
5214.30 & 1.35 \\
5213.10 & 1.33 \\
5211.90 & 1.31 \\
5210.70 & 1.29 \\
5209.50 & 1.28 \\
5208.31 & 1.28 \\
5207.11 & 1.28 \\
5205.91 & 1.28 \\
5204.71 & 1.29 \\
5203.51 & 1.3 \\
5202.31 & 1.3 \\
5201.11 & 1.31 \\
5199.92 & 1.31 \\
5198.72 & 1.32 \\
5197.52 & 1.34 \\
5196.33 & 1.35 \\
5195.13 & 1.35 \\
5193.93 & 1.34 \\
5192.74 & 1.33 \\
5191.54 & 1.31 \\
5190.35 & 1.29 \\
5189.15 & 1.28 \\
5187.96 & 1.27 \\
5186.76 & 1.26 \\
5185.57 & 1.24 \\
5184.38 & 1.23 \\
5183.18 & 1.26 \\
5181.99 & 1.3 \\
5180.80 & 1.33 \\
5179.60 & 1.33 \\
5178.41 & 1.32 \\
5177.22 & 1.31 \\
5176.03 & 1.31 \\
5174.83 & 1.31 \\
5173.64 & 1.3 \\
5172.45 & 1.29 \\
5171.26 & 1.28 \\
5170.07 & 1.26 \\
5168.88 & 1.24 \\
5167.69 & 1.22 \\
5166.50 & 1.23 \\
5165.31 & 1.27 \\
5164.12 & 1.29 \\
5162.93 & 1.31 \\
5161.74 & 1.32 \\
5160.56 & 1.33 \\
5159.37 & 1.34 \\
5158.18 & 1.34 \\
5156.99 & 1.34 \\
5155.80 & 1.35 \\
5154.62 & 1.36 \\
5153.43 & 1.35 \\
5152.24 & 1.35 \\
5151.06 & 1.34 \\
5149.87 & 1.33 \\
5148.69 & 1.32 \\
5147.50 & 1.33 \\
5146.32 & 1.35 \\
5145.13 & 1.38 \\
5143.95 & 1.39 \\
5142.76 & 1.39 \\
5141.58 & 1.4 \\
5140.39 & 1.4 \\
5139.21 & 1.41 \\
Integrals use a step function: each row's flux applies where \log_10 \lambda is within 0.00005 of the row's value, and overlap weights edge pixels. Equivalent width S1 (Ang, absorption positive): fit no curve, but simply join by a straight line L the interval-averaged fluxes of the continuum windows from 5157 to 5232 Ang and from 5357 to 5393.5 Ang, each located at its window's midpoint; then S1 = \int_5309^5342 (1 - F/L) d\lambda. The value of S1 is -0.8 Ang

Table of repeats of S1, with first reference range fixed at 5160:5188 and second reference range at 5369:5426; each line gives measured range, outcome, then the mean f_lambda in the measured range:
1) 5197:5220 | -0.8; 1.31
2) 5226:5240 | -0.5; 1.31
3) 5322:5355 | -0.9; 1.26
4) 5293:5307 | -0.5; 1.28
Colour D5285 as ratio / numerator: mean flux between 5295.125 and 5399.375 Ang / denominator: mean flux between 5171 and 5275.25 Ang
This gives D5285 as 1.0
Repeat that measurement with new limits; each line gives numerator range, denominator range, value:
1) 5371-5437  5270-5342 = 0.95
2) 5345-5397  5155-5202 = 0.94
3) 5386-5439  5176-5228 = 0.93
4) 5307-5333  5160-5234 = 0.98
